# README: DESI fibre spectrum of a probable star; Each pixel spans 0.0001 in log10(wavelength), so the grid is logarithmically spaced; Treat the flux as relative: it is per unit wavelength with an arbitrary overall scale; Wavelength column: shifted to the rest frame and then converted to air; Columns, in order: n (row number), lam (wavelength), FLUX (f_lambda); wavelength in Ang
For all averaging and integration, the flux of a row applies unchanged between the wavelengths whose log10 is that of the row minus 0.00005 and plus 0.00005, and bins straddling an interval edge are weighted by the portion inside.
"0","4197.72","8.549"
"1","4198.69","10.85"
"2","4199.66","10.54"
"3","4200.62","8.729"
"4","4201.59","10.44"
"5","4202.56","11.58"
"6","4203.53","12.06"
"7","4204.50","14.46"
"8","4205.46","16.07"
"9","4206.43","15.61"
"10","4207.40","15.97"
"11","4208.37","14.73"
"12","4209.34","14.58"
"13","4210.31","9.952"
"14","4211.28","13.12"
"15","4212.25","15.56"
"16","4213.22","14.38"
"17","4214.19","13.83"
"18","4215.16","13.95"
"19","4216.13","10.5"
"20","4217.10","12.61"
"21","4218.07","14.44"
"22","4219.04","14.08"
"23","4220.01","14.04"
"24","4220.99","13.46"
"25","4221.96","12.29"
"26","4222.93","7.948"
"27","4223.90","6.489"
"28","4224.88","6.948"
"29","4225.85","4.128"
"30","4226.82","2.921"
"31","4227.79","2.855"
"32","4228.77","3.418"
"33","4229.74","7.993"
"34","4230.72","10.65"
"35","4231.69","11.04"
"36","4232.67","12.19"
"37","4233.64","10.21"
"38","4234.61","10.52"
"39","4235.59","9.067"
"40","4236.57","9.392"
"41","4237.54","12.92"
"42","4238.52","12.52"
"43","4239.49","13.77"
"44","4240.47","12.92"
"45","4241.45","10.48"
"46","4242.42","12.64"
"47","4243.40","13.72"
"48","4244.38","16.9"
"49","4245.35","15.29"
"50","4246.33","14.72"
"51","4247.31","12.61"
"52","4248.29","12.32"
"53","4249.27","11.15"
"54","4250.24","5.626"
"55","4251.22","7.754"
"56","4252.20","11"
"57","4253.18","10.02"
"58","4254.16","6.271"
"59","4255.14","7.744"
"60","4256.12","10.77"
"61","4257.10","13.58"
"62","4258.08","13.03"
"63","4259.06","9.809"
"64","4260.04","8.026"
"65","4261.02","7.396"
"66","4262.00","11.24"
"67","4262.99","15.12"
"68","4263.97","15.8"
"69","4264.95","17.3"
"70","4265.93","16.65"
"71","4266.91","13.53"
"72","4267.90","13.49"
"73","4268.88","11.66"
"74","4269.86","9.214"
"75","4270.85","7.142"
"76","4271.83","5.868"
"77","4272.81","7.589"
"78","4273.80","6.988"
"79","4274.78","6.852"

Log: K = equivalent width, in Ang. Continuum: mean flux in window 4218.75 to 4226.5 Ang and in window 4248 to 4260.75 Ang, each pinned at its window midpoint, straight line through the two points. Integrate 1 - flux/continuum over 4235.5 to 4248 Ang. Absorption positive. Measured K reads -4.2 Ang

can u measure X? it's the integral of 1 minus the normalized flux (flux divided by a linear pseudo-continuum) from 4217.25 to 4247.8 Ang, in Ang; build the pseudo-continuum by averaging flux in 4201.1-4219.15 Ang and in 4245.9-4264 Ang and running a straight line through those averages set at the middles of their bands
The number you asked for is 3.12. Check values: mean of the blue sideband 13.6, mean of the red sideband 10.6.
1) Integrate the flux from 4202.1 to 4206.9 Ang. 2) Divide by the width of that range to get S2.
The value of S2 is 14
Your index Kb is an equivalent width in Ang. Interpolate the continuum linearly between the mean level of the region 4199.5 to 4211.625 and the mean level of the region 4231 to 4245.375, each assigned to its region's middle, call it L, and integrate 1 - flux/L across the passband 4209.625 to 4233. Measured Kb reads 4.1 Ang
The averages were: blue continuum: 13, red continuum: 12.1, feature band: 10.4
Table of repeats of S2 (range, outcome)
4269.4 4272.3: 7.39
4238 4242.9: 12.5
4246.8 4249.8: 11.9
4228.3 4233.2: 9.09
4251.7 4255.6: 8.76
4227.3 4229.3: 3.25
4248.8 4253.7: 9.09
